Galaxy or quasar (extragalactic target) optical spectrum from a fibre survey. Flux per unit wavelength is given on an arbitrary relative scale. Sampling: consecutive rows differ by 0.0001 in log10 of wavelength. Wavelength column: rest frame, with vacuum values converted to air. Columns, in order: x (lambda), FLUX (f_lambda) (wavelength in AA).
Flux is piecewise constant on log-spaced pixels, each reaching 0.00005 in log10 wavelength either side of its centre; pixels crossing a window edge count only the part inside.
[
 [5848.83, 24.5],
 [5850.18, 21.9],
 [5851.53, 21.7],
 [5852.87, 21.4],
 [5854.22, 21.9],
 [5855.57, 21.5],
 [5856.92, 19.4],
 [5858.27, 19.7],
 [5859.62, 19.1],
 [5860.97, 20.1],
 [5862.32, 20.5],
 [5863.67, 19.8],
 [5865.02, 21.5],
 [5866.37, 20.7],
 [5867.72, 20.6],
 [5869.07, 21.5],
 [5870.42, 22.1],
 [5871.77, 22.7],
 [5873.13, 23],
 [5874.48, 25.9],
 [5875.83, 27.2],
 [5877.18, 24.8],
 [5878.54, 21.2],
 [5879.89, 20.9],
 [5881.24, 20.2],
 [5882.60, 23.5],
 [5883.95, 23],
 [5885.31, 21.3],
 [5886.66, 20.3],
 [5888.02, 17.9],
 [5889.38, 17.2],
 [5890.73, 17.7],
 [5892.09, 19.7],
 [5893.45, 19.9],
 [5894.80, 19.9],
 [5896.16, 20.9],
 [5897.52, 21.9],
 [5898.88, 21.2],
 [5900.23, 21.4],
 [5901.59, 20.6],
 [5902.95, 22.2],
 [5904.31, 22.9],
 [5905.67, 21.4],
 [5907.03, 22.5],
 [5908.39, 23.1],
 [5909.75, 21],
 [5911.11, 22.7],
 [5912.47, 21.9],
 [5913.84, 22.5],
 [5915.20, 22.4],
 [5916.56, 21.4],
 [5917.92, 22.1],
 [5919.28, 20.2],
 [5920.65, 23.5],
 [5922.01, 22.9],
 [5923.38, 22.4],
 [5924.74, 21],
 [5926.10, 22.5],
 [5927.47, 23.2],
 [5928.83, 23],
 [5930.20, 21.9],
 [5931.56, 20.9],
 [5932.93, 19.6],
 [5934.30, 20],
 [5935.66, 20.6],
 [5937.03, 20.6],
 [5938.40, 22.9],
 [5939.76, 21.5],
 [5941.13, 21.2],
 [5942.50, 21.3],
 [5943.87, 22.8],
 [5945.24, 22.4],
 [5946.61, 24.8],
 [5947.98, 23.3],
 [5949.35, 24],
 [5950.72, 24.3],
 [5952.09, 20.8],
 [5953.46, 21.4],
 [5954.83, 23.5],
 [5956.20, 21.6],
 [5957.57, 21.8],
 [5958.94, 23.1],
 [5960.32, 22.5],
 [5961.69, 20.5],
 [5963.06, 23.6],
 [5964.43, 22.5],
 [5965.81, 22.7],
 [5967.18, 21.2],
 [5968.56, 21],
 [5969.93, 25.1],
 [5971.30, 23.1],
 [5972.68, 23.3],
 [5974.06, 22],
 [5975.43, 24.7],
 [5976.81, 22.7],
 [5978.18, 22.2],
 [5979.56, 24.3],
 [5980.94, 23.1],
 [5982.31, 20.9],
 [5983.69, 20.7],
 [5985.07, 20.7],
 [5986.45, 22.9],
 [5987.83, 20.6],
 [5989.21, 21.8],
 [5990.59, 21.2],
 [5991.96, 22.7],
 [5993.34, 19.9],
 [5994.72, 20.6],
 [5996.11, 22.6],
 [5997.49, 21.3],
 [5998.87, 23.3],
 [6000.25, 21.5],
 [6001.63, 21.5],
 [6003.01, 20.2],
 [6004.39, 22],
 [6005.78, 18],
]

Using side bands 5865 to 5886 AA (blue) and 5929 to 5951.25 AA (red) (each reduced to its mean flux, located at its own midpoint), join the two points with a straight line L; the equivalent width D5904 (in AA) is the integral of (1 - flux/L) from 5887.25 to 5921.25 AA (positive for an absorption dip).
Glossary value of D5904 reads 1.8 AA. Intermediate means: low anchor 22.5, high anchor 22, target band 21.1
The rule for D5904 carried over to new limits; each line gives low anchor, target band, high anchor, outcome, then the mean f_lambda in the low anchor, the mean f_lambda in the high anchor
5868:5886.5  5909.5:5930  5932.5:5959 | 0.1 AA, 22.8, 22.1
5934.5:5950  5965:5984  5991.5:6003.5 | -0.8 AA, 22.2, 21.5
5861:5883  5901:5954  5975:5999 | 0.0 AA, 22.2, 21.9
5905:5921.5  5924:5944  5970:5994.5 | 0.6 AA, 22.1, 22.2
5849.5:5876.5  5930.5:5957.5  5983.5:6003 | -0.5 AA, 21.6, 21.5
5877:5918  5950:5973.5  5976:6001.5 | -0.9 AA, 21.2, 21.8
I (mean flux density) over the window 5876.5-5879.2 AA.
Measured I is 23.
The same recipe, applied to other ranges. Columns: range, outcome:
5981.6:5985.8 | 20.8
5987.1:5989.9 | 21.2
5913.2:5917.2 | 22.1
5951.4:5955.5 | 21.9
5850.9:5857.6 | 21.2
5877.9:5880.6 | 21.1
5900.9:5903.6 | 21.4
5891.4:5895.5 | 19.8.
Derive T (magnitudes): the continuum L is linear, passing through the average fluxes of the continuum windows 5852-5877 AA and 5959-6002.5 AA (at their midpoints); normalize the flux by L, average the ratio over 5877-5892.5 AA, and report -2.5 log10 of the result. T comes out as 0.06 mag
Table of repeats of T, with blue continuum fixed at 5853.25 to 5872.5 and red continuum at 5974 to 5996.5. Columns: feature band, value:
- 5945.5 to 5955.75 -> -0.07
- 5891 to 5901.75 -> 0.03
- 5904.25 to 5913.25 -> -0.05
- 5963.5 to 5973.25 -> -0.04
